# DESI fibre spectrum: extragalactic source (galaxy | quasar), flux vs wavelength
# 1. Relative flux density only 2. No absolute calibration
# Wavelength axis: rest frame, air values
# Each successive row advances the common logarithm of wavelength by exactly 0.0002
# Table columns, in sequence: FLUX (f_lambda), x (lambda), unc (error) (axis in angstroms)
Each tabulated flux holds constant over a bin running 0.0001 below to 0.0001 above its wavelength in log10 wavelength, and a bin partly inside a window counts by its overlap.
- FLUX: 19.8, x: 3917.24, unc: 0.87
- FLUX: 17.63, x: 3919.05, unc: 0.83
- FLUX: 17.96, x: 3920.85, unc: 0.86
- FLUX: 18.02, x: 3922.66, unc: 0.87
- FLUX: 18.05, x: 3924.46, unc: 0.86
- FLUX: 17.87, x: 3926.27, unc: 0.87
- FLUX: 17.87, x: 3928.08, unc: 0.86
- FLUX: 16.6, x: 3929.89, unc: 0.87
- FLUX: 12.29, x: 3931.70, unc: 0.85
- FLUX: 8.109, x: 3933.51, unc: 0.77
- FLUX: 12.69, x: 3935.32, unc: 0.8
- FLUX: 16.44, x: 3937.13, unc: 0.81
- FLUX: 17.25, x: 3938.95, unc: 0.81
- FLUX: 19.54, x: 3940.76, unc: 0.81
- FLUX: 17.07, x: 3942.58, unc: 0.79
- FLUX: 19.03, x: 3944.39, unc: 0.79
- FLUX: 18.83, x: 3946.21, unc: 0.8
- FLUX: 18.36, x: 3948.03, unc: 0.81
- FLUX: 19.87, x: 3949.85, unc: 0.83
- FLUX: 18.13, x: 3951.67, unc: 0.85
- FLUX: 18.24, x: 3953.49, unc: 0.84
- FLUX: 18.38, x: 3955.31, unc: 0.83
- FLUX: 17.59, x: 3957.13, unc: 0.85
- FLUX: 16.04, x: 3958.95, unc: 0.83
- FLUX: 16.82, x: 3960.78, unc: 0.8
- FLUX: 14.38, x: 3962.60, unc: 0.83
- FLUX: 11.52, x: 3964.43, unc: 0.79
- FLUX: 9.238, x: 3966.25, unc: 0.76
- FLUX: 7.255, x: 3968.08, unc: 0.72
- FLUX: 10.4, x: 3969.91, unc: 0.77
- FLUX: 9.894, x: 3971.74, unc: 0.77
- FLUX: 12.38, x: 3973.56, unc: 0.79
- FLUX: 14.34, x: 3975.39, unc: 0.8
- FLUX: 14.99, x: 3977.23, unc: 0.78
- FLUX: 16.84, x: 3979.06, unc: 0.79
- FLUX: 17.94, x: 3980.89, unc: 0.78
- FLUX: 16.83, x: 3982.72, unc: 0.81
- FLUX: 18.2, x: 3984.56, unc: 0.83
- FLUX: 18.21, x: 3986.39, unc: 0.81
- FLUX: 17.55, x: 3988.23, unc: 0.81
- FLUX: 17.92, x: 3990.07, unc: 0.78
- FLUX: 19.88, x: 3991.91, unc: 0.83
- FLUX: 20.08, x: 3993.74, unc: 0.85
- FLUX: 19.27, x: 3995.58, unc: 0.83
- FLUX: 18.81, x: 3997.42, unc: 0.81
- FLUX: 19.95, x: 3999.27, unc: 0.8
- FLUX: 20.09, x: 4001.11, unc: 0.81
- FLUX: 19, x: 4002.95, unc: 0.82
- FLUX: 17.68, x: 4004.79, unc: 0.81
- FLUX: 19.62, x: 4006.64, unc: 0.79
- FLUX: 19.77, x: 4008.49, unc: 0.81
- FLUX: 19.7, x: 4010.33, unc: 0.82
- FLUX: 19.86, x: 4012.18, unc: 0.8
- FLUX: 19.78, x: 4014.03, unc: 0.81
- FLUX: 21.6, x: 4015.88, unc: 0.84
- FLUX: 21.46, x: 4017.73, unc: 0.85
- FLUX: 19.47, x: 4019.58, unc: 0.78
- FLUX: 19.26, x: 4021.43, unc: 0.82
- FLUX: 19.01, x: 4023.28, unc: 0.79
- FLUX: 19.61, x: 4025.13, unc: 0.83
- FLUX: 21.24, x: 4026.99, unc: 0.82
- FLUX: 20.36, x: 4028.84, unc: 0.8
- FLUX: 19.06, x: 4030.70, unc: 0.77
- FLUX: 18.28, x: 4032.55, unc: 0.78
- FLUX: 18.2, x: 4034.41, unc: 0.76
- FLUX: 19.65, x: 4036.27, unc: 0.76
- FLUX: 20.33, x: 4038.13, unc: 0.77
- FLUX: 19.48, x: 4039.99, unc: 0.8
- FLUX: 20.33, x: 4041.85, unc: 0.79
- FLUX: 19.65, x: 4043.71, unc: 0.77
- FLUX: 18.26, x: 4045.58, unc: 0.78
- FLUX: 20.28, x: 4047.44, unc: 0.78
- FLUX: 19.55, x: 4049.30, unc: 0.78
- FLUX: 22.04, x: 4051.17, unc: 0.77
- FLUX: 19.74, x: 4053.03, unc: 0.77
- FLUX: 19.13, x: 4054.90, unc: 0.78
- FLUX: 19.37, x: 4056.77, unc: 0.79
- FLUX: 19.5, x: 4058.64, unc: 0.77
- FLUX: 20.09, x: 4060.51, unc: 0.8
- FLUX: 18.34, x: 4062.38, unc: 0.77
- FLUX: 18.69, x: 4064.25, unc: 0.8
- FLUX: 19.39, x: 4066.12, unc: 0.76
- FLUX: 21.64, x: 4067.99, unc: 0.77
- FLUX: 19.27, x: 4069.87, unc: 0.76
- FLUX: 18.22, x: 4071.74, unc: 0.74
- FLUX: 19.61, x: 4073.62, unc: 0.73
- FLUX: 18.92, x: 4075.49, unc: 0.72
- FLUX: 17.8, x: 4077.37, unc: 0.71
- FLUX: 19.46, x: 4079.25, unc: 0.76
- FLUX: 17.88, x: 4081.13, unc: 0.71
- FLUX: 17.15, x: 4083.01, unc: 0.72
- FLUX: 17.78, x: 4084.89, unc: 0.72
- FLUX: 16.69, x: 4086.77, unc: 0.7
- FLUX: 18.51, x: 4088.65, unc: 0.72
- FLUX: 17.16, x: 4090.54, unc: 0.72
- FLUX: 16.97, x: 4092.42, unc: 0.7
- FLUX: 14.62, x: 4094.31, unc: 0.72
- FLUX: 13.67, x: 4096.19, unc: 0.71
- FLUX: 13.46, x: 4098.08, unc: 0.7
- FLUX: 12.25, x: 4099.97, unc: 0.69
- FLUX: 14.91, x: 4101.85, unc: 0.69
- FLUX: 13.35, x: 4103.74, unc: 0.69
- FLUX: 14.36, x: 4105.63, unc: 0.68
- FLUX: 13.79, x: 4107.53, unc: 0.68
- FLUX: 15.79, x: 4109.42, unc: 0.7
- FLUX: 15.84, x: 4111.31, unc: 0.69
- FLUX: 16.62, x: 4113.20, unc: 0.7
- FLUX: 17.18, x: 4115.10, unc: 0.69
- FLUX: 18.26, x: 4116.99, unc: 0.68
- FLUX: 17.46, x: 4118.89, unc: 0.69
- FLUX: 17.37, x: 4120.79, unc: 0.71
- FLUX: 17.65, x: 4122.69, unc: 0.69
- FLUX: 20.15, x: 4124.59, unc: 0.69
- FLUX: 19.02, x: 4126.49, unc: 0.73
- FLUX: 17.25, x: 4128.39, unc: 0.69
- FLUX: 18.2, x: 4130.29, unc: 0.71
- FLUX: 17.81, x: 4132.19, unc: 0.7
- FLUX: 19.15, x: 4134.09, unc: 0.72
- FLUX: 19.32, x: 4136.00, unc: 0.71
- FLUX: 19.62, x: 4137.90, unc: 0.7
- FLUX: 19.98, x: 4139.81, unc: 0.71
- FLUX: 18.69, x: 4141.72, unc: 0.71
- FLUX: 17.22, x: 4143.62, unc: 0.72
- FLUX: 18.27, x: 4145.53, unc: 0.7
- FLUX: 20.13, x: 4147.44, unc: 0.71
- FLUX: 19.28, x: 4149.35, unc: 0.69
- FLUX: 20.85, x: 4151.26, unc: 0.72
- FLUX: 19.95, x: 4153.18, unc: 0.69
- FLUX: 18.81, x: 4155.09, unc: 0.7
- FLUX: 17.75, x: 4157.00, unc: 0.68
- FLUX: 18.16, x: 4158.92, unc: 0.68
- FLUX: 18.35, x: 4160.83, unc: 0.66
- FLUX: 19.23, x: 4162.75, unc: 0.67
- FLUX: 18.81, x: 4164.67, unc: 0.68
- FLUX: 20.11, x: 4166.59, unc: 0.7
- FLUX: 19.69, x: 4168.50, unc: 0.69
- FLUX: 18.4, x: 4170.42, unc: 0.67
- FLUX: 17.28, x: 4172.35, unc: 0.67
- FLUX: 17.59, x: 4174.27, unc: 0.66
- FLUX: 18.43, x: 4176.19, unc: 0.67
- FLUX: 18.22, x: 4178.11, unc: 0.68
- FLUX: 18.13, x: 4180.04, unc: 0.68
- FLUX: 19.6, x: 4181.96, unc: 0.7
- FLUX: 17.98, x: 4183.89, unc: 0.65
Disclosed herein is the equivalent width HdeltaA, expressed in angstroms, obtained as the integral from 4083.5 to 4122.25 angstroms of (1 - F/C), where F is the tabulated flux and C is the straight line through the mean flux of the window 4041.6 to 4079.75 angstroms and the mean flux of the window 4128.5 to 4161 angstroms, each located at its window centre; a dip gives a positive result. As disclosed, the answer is 6.7 angstroms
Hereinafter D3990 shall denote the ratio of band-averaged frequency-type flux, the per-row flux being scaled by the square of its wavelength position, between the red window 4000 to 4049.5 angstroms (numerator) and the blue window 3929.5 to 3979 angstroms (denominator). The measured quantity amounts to 1.4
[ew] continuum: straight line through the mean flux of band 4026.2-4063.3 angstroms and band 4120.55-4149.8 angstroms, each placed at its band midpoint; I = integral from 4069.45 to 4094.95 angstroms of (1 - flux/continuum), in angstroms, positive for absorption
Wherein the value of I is 1.8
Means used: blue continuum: 19.6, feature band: 17.9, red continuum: 18.7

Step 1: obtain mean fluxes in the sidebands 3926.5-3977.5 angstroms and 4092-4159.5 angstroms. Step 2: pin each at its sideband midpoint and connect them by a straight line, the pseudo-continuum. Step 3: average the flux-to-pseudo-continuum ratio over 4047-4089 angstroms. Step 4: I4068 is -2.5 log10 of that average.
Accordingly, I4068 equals -0.15 mag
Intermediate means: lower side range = 15.2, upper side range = 17.3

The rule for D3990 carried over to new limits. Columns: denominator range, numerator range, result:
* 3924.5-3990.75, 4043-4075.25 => 1.31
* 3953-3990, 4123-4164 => 1.38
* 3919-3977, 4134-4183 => 1.35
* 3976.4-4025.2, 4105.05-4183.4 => 1.03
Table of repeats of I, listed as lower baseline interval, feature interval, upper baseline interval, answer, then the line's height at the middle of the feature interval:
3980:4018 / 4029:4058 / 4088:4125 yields -2.90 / 17.8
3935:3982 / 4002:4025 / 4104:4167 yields -4.68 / 16.4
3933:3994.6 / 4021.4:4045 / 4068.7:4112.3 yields -4.89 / 16.2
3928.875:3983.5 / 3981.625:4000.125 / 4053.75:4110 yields -3.34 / 15.8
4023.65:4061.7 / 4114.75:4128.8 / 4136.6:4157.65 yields 0.86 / 19.3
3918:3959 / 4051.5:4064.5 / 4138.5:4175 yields -0.98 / 18.1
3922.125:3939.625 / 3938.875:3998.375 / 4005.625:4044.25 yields 2.64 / 17.2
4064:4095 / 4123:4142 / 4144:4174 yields -0.19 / 18.7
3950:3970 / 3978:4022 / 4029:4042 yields -4.95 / 17.2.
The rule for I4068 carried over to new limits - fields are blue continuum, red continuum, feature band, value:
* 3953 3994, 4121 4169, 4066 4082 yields -0.10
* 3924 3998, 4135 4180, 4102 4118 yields 0.17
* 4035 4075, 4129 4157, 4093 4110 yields 0.35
